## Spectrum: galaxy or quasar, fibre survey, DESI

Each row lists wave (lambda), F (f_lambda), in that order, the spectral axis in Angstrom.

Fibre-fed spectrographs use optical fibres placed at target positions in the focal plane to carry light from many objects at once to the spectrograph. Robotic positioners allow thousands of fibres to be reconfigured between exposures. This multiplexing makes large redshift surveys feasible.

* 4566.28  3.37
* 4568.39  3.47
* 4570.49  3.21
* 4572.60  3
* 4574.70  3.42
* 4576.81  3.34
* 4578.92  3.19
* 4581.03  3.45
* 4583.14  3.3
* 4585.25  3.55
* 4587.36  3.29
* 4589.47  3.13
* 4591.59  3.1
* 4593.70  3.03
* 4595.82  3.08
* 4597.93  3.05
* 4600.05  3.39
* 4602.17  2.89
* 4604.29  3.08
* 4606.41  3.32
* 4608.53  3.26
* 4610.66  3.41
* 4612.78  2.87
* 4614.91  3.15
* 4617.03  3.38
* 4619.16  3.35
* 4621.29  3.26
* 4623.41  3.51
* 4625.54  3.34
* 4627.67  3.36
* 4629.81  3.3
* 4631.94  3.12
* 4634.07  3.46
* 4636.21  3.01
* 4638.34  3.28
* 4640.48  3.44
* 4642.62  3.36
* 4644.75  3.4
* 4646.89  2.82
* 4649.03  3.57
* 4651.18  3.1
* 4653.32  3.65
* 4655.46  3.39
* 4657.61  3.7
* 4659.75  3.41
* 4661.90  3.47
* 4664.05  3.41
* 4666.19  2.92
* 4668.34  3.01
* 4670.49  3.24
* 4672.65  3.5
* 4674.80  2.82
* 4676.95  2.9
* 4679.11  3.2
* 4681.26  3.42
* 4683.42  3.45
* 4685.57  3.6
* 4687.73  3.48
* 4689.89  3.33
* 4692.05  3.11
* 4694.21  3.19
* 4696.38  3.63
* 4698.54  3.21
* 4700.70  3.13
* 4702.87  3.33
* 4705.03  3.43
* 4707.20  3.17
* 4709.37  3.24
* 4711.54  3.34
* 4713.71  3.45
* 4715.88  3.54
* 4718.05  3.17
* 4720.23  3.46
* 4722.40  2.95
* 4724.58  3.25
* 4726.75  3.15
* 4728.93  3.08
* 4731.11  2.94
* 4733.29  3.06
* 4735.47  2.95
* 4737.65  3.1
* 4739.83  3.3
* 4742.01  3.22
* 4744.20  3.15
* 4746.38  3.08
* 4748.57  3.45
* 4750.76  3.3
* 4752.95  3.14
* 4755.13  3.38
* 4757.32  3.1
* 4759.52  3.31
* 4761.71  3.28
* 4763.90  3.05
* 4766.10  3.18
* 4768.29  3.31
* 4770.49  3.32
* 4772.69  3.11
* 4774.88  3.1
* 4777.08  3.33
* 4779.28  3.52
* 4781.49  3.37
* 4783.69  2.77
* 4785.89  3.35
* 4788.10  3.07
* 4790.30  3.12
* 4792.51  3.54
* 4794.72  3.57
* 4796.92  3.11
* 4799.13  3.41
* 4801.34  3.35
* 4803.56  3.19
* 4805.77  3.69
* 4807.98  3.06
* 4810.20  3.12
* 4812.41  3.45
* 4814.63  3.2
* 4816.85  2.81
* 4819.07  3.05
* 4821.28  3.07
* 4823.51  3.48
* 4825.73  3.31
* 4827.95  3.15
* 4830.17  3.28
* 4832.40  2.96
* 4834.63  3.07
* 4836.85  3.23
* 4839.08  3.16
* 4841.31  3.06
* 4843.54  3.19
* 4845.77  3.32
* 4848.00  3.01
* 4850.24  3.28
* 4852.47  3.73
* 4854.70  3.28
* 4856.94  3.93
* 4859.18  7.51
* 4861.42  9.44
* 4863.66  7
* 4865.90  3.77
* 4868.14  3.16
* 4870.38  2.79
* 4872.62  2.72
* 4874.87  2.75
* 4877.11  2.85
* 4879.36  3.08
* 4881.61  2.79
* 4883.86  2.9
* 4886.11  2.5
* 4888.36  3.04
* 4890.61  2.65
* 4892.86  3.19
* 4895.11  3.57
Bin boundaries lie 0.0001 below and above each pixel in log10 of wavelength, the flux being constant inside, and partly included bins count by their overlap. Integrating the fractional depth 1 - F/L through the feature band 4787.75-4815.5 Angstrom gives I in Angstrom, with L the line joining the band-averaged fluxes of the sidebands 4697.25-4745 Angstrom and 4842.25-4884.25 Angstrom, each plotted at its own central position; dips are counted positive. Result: 2.4 Angstrom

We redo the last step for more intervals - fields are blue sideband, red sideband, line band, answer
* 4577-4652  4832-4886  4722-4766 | 4.3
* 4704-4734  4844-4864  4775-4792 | 3.2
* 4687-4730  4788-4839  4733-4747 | 0.6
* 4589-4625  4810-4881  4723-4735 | 1.2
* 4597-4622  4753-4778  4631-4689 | -1.7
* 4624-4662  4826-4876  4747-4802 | 6.0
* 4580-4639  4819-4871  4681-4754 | 5.6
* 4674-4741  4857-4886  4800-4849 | 8.8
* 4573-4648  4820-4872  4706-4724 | 1.2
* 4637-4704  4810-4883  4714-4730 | 0.7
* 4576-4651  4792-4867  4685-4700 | 0.3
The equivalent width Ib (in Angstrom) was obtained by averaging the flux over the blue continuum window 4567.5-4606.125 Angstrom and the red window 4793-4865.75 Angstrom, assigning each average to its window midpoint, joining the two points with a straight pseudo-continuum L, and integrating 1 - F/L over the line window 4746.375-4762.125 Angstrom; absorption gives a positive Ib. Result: 1.3 Angstrom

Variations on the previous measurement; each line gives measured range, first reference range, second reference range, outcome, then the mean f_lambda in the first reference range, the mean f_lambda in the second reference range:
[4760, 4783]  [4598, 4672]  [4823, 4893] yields 1.4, 3.28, 3.59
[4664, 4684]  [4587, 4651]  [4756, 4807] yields 0.5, 3.23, 3.27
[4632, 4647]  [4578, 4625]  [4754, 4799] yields -0.2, 3.23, 3.25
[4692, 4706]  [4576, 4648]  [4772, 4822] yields -0.3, 3.24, 3.24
